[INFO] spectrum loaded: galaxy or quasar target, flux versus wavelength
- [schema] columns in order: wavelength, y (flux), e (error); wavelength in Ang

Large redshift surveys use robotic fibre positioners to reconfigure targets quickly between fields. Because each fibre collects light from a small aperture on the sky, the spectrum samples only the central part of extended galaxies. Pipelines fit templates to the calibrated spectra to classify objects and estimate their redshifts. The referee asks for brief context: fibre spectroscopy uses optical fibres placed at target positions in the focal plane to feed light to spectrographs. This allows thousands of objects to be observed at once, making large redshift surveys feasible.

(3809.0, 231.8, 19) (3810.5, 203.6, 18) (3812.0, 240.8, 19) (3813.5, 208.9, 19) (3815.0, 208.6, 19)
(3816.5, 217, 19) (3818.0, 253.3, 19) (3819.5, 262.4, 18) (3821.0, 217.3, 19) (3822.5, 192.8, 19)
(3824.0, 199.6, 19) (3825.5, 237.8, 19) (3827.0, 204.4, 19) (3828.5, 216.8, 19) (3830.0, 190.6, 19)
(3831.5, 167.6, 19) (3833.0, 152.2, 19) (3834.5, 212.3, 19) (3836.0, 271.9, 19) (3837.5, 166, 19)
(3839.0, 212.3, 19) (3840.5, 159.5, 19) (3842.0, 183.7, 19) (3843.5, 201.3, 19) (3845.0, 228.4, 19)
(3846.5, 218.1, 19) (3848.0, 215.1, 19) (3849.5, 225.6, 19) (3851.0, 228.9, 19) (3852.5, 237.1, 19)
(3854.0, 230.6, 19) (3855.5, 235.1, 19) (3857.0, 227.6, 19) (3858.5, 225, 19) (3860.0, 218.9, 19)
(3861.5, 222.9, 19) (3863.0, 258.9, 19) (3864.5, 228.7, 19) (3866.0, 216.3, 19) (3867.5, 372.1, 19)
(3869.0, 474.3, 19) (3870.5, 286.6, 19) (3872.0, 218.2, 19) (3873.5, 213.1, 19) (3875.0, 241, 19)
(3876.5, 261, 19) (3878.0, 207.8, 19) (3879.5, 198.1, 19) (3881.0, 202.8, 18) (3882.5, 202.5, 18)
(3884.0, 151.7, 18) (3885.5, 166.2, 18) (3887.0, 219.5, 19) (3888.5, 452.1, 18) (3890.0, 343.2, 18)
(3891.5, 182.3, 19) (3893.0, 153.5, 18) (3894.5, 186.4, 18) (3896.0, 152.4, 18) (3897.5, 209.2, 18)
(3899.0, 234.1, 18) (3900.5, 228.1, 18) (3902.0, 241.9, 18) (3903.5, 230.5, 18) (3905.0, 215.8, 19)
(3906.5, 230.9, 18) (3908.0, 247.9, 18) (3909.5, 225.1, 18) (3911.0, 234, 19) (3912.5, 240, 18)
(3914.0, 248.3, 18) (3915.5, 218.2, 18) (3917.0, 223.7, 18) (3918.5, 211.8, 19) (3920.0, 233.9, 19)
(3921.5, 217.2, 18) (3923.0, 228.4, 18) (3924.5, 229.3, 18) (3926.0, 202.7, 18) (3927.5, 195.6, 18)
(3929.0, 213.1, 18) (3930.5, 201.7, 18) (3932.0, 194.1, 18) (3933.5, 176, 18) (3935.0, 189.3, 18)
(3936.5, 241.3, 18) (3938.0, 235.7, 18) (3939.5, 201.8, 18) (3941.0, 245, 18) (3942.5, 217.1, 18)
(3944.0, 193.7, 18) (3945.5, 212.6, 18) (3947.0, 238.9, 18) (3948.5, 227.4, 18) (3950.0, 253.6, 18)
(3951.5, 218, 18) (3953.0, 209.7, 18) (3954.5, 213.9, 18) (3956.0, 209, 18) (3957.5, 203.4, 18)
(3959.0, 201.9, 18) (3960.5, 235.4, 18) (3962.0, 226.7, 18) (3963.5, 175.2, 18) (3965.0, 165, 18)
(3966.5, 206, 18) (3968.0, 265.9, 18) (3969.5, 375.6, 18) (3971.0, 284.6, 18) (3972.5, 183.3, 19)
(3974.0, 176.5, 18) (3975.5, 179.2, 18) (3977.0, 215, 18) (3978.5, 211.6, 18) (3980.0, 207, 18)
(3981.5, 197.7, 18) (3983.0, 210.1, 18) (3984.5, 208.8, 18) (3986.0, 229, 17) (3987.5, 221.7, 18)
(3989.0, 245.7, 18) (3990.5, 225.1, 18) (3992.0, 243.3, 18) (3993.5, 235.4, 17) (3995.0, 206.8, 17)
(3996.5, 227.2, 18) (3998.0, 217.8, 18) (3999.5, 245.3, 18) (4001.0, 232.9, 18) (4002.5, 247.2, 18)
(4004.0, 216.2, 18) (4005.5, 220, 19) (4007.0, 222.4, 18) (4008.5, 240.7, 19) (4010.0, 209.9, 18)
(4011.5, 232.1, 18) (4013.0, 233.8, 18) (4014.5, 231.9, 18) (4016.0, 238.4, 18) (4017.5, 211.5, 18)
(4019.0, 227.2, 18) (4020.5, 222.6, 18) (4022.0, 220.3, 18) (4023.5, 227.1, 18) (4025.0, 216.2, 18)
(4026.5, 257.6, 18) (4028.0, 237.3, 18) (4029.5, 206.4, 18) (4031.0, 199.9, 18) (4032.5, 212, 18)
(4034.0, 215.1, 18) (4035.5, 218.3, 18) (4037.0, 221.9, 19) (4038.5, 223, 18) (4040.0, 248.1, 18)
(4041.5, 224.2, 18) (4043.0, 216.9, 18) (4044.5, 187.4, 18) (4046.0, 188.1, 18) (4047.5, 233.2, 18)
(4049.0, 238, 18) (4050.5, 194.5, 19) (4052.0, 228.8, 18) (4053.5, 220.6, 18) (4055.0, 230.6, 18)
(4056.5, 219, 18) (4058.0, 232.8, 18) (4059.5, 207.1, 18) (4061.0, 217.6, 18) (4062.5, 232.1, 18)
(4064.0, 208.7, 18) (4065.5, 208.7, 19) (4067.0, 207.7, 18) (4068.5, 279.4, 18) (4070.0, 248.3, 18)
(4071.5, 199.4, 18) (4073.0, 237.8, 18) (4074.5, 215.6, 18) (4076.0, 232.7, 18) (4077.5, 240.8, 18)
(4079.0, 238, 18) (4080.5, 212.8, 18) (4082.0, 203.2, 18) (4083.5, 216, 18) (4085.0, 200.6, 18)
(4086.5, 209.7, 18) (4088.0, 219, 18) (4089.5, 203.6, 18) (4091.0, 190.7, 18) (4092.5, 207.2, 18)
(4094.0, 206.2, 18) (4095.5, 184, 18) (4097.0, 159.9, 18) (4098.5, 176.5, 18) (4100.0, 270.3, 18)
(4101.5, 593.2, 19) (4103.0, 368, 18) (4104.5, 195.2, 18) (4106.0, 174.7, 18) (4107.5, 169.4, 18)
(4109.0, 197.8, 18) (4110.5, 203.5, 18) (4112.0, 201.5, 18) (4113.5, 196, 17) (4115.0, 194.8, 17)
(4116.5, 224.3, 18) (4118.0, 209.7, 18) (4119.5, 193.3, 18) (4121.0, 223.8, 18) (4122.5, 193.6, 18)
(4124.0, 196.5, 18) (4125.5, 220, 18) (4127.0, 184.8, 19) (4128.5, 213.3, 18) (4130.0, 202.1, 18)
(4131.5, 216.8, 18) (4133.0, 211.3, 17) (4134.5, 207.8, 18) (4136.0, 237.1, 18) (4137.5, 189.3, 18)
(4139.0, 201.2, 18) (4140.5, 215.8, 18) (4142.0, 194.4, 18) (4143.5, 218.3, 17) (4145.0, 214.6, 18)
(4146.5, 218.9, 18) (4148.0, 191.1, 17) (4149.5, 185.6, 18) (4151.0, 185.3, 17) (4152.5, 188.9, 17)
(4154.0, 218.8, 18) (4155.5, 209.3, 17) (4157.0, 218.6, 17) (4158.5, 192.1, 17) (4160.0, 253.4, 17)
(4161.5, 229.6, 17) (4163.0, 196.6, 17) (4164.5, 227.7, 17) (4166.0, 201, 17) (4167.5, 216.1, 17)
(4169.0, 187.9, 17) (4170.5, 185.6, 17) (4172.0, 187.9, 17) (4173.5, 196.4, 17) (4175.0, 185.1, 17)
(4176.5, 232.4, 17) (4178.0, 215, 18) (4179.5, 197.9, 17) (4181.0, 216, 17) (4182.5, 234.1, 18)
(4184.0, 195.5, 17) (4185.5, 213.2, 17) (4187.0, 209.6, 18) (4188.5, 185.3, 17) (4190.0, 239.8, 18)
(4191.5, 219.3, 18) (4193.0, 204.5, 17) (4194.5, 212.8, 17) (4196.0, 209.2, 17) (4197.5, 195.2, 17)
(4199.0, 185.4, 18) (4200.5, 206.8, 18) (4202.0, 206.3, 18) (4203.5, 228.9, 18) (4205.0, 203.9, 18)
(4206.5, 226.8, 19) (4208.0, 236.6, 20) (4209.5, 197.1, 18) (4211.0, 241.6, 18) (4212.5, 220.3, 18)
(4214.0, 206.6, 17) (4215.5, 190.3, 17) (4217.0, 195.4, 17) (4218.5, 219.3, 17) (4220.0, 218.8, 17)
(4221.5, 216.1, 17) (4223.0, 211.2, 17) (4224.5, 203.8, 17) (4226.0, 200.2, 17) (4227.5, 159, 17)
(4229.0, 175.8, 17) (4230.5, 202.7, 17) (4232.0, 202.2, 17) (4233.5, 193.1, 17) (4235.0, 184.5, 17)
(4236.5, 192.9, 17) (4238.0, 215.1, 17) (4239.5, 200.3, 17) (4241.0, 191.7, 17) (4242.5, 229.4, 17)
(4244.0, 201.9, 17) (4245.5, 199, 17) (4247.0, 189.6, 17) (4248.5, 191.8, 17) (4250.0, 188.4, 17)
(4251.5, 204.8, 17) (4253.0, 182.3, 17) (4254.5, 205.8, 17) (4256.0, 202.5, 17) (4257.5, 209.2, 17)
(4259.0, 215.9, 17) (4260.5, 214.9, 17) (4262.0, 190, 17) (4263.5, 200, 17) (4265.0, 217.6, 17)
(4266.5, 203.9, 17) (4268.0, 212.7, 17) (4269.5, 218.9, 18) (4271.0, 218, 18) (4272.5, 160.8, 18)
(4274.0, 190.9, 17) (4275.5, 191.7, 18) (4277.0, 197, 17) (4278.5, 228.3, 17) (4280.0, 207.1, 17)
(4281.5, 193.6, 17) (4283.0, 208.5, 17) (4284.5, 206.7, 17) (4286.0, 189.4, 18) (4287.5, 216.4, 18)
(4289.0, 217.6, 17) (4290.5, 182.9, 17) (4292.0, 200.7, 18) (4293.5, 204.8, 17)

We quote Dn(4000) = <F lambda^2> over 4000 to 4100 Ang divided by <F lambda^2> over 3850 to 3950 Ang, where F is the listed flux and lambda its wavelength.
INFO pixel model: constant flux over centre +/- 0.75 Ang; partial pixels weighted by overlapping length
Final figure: 1.03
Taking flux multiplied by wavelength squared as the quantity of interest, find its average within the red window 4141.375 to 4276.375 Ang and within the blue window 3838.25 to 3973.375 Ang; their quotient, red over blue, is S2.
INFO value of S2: 1.0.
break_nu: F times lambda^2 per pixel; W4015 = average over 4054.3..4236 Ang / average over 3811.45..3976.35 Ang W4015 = 1.08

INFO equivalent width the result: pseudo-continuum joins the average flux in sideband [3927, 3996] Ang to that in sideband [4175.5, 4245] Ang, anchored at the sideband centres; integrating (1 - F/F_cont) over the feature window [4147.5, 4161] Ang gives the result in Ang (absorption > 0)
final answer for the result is 0.3 Ang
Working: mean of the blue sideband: 218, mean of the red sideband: 207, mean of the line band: 206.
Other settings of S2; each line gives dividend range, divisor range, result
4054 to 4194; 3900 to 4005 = 1.06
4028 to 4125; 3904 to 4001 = 1.06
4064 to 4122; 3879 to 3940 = 1.11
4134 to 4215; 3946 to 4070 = 1.02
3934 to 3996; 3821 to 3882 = 1.03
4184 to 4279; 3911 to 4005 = 1.06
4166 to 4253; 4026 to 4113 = 0.98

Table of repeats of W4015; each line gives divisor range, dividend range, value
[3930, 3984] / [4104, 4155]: 1.02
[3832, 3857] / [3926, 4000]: 1.10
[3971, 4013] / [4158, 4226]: 1.05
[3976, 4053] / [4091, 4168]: 1.02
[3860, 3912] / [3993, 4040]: 1.01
